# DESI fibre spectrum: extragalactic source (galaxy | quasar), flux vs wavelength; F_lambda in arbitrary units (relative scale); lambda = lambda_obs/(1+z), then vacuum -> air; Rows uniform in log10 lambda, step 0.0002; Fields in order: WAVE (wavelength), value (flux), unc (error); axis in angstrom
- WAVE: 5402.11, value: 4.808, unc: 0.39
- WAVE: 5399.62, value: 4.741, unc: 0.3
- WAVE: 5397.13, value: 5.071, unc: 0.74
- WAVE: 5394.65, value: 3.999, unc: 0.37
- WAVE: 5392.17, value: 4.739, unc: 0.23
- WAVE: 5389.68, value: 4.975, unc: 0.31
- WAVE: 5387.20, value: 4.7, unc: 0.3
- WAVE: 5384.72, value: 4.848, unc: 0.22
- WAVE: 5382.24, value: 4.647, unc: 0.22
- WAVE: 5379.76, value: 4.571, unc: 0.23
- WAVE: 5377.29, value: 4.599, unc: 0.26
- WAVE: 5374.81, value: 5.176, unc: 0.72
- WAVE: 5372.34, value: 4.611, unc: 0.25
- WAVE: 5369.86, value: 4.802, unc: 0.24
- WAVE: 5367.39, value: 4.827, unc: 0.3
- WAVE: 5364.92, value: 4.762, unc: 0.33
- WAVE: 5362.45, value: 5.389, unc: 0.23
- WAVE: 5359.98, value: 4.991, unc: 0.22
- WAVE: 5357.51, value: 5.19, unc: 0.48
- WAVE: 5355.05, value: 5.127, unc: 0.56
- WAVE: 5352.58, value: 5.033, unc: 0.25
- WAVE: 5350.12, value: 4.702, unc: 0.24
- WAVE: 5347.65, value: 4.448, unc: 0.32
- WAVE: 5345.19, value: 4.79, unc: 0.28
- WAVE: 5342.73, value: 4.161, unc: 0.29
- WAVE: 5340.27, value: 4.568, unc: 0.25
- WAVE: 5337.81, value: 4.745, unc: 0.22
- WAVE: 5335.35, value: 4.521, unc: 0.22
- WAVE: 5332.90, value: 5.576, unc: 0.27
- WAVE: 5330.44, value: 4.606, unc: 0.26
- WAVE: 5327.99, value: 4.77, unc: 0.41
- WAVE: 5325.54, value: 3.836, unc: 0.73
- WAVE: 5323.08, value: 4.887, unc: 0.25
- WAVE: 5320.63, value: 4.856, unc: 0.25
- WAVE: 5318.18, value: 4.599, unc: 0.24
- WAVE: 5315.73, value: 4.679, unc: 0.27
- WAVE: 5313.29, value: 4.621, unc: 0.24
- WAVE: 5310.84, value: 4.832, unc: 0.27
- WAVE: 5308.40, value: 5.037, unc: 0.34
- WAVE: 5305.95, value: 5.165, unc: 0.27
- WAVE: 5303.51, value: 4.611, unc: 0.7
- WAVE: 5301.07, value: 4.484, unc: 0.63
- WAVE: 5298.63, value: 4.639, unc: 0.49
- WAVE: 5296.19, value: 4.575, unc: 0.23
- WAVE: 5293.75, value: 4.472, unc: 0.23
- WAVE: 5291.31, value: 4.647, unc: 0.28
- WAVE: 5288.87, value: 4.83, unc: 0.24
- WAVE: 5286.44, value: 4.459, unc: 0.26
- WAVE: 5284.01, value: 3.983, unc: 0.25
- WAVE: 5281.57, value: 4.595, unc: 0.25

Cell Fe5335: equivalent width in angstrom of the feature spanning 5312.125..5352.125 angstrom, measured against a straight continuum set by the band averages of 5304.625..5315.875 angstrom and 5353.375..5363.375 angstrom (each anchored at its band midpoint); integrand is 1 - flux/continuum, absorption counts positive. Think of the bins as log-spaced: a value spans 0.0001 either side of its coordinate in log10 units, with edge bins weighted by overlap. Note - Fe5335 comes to 2.8 angstrom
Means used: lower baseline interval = 4.88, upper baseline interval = 5.16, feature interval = 4.66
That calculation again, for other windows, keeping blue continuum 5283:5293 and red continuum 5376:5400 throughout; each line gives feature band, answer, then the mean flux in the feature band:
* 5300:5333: -1.3 angstrom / 4.73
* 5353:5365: -1.3 angstrom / 5.12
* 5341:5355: -0.2 angstrom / 4.67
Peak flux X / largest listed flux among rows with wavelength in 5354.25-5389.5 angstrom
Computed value 5.389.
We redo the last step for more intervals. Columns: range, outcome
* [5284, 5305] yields 4.83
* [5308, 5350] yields 5.576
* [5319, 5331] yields 4.887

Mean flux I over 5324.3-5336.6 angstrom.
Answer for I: 4.66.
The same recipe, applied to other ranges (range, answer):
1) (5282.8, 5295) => 4.48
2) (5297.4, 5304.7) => 4.58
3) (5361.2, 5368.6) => 4.99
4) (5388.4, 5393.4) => 4.85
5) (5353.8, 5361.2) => 5.1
